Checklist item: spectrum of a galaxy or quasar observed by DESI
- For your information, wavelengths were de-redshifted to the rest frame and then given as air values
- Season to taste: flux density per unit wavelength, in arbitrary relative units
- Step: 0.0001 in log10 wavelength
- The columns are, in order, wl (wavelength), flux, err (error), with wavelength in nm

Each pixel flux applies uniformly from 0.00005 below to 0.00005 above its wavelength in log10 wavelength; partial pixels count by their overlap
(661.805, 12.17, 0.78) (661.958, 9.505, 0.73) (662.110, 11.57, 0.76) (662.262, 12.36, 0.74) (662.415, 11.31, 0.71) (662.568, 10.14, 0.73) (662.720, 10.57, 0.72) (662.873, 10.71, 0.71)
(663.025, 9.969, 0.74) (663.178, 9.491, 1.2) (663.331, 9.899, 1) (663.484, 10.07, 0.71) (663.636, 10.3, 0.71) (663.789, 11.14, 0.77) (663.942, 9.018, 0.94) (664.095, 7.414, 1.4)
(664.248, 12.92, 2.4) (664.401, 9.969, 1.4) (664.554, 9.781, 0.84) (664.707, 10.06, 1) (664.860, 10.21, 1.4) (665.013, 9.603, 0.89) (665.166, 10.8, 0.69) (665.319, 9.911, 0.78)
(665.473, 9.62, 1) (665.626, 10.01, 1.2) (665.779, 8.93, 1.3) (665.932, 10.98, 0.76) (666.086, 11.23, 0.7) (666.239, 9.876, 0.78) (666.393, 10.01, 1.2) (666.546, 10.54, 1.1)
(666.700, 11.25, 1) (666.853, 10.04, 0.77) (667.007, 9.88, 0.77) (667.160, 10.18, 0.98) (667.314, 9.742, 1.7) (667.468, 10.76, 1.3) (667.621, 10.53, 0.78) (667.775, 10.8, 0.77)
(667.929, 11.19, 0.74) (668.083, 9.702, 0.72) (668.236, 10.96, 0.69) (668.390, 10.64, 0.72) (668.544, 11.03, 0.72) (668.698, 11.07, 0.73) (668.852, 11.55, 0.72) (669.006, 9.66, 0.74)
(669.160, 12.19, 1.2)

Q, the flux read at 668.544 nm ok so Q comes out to 11.03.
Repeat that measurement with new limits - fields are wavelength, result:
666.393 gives 10.01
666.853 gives 10.04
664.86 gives 10.21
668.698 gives 11.07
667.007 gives 9.88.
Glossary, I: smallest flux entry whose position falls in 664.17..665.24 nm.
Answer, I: 9.603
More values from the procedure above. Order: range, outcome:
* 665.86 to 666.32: 9.876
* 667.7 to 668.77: 9.702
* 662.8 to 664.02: 9.018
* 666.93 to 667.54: 9.742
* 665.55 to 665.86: 8.93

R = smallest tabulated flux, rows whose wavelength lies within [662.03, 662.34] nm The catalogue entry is 11.57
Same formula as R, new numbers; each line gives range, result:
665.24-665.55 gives 9.62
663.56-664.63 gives 7.414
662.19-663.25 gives 9.491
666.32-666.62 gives 10.01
